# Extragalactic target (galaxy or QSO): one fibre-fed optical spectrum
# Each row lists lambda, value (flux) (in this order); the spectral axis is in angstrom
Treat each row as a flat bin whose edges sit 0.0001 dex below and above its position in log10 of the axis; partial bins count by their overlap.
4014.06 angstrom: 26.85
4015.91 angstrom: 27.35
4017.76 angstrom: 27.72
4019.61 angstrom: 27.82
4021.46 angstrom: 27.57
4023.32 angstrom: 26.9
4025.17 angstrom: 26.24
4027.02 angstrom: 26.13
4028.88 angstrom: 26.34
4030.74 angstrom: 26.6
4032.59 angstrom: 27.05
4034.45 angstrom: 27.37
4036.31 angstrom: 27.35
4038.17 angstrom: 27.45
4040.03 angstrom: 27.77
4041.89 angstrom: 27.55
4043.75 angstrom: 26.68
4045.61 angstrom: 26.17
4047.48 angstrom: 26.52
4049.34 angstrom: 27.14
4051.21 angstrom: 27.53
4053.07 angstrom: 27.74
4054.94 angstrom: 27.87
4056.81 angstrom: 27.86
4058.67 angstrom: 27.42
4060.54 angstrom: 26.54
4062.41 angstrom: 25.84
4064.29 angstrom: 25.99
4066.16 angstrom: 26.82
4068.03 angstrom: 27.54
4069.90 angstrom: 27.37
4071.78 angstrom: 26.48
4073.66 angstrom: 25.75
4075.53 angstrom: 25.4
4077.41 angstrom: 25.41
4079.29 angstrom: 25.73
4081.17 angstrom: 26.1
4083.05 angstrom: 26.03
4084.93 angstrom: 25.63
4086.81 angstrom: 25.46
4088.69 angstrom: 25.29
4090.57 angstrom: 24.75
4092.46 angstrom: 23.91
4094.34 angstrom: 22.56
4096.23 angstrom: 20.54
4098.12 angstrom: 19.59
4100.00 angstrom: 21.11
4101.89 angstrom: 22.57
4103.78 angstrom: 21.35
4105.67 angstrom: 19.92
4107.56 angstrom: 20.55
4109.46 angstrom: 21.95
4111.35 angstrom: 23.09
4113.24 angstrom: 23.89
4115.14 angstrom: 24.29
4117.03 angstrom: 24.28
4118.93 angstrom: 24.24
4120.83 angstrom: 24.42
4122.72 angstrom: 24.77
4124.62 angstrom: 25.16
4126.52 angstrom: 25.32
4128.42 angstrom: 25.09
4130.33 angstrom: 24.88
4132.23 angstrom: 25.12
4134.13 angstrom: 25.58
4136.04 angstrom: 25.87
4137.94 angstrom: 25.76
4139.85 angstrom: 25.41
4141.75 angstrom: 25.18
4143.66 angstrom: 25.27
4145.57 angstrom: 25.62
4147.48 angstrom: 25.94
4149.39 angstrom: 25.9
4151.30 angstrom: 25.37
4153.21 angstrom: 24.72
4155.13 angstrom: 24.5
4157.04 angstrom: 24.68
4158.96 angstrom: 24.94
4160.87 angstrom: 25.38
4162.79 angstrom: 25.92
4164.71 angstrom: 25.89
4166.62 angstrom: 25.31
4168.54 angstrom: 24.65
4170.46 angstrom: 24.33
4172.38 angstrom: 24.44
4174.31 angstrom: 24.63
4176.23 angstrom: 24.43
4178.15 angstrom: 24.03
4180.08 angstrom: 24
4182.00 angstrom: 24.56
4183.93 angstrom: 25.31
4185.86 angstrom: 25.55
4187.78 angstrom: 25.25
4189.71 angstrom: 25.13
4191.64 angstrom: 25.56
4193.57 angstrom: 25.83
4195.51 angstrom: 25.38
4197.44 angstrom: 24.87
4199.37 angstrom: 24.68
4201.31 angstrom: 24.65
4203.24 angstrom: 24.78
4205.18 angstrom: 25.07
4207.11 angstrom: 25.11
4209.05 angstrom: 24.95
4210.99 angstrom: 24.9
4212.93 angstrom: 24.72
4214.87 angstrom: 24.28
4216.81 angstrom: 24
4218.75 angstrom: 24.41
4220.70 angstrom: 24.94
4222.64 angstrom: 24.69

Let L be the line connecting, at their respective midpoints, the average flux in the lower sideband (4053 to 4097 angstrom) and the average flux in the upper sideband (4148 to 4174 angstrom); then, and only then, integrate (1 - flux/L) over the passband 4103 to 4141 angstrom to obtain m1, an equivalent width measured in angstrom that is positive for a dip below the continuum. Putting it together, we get 2.0 angstrom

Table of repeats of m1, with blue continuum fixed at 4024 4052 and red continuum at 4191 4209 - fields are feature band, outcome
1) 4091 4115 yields 3.92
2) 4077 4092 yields 0.51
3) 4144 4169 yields 0.27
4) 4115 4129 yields 0.68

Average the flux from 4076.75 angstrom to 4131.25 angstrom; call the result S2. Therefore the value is 23.7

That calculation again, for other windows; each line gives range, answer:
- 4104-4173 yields 24.6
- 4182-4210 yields 25.1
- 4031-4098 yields 26.2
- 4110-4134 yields 24.5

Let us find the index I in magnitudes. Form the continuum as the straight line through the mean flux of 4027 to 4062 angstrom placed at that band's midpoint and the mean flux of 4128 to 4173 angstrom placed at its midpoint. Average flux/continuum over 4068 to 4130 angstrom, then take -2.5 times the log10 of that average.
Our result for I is 0.09 mag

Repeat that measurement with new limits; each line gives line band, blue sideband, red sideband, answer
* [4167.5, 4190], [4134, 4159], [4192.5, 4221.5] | 0.02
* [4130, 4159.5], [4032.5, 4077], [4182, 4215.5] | 0.02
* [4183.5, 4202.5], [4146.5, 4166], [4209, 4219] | -0.02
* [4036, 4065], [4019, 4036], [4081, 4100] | -0.06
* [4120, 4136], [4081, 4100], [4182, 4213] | -0.04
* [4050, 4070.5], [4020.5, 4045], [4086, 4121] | -0.07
